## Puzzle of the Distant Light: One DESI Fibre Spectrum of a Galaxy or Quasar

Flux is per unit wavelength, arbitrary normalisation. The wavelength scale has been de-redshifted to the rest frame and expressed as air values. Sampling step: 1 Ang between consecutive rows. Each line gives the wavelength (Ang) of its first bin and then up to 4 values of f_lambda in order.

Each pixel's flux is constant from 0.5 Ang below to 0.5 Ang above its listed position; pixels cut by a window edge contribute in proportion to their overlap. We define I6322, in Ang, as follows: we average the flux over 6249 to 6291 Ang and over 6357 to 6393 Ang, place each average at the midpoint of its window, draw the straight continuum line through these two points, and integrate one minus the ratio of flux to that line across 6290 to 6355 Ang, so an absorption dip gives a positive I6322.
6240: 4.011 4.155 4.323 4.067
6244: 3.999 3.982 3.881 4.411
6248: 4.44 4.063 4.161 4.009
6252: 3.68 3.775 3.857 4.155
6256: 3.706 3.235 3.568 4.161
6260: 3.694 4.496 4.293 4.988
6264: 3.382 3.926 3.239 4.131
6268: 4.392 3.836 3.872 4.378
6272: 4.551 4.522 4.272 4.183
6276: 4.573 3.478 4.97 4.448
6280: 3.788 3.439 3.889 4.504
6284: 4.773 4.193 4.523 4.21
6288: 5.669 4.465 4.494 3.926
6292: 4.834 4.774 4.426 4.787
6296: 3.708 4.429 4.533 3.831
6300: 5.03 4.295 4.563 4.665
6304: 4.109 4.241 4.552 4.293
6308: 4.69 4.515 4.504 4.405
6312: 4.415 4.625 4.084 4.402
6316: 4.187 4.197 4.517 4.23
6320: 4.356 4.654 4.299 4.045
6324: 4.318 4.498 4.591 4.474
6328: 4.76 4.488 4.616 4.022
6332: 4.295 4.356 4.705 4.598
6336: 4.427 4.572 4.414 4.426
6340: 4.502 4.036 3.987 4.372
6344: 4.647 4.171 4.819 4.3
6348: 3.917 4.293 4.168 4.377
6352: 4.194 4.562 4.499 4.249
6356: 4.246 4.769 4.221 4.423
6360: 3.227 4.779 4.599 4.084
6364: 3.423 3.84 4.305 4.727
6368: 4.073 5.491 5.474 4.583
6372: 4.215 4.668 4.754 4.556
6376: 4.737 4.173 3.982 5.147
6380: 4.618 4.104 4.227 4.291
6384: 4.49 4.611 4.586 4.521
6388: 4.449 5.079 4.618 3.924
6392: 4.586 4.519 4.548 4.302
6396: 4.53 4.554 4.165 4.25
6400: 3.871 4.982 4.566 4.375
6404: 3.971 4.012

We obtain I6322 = -1.58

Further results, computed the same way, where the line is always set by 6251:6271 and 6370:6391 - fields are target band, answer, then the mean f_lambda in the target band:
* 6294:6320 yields -1.5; 4.39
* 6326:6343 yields -0.5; 4.42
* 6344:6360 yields 0.2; 4.32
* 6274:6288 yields -0.9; 4.28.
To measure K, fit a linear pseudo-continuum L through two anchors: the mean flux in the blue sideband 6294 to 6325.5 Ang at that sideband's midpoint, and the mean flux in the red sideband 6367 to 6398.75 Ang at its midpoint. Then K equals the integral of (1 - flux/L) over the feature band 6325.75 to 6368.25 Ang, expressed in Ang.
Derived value 1.2 Ang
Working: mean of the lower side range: 4.39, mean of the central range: 4.34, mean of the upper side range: 4.54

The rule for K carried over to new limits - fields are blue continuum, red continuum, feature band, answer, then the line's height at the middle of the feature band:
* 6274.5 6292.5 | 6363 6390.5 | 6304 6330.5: -0.05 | 4.41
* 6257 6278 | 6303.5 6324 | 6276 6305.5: -1.05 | 4.23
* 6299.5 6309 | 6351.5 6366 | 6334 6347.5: -0.32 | 4.31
